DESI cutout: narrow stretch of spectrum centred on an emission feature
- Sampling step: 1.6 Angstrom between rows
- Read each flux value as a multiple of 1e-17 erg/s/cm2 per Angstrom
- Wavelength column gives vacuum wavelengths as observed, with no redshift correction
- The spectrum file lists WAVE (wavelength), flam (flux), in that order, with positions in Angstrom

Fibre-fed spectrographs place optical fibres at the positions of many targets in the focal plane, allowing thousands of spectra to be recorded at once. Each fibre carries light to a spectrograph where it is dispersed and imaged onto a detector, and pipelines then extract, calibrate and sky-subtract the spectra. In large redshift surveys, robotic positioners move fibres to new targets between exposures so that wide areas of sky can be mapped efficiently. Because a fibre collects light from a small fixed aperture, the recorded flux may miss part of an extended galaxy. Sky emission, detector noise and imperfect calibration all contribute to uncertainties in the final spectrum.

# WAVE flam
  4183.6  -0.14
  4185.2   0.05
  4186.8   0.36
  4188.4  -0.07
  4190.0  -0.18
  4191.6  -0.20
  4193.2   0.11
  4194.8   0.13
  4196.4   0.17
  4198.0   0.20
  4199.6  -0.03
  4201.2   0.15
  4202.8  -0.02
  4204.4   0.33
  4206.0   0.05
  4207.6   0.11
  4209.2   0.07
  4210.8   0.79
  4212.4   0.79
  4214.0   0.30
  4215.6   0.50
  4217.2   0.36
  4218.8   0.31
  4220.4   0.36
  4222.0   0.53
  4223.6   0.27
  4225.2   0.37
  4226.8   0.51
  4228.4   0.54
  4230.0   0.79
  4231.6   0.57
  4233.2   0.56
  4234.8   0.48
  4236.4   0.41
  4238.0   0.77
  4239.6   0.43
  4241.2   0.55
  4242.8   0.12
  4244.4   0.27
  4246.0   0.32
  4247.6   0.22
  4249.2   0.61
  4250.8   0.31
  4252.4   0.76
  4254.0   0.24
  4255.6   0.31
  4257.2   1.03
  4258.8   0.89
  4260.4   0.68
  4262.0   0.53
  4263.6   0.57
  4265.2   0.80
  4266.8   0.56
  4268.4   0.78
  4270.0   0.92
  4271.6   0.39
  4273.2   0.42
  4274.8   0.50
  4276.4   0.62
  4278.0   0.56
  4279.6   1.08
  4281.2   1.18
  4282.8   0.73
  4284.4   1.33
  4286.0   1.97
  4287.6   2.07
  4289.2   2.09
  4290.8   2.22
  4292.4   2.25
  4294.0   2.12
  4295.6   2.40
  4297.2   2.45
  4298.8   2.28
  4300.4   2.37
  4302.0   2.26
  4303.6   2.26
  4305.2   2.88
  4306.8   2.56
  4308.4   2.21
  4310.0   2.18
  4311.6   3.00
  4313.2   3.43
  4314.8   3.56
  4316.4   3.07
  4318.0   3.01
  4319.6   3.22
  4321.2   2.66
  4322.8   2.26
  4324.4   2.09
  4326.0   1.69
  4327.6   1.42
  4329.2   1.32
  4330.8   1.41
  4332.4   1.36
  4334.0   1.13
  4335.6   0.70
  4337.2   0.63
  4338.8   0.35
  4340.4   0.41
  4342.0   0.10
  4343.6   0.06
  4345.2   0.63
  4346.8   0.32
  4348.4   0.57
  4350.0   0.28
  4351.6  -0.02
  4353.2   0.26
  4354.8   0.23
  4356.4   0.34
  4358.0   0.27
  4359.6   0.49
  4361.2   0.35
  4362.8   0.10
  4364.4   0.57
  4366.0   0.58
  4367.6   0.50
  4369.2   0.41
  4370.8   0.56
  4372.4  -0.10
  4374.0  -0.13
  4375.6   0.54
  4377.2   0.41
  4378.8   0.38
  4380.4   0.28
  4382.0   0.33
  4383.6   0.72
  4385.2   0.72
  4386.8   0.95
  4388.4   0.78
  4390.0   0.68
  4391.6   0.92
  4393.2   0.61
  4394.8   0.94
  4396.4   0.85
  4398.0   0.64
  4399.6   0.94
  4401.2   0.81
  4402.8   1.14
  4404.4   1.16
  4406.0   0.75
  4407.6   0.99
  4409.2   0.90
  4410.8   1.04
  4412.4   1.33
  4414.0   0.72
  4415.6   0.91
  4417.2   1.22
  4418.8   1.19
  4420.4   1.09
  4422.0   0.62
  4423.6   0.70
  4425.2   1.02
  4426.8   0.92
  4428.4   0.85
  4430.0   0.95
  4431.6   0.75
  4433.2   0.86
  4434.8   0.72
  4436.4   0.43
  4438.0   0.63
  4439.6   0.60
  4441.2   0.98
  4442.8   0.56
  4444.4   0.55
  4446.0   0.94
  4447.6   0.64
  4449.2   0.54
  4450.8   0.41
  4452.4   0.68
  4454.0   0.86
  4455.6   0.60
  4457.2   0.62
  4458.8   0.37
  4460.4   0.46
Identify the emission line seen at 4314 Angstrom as Lyman alpha 1216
